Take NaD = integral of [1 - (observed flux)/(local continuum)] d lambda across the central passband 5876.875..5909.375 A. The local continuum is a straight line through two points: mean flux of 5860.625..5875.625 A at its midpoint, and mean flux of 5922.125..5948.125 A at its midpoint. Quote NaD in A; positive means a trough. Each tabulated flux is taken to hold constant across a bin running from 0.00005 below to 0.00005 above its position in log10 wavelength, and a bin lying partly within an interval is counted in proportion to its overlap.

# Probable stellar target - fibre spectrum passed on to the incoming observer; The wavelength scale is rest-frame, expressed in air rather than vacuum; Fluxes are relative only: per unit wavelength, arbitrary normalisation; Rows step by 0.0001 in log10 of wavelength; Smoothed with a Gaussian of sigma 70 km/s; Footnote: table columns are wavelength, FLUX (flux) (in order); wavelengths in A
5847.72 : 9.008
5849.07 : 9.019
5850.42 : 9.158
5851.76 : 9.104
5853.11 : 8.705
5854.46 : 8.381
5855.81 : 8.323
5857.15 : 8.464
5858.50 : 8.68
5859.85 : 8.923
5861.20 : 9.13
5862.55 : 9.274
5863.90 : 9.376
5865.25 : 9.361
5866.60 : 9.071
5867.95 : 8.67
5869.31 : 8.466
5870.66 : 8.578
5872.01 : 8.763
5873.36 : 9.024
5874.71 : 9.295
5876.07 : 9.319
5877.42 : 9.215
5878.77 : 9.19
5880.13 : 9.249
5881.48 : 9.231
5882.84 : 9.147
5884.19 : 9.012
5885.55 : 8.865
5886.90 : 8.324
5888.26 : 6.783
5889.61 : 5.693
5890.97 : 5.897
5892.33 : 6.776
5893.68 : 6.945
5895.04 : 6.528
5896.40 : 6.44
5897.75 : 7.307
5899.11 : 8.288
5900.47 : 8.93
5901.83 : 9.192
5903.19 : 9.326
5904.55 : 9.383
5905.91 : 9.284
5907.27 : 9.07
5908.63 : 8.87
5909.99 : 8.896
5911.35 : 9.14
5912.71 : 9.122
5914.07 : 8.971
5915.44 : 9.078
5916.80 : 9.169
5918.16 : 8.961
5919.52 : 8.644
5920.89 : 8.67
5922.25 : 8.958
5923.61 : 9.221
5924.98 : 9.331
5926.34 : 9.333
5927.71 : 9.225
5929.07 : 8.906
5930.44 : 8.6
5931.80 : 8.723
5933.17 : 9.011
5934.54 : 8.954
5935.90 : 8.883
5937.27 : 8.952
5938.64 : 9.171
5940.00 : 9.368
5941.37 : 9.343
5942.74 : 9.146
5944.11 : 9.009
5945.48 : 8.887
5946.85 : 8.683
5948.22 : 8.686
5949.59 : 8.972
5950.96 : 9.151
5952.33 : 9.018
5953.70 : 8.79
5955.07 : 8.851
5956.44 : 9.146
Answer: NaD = 2.92 A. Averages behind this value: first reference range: 9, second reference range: 9.03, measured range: 8.2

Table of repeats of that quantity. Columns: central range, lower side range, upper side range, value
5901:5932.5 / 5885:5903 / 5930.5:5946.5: -3.15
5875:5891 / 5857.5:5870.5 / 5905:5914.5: 0.98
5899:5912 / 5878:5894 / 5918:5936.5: -0.99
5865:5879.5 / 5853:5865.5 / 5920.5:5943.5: -0.16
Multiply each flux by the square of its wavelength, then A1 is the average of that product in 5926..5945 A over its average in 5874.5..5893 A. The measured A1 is 1.11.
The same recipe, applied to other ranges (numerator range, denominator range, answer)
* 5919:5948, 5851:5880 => 1.03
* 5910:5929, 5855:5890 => 1.05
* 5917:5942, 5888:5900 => 1.35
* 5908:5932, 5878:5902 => 1.16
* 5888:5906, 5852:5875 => 0.87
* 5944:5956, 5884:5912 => 1.13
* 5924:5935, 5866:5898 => 1.12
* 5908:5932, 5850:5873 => 1.04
